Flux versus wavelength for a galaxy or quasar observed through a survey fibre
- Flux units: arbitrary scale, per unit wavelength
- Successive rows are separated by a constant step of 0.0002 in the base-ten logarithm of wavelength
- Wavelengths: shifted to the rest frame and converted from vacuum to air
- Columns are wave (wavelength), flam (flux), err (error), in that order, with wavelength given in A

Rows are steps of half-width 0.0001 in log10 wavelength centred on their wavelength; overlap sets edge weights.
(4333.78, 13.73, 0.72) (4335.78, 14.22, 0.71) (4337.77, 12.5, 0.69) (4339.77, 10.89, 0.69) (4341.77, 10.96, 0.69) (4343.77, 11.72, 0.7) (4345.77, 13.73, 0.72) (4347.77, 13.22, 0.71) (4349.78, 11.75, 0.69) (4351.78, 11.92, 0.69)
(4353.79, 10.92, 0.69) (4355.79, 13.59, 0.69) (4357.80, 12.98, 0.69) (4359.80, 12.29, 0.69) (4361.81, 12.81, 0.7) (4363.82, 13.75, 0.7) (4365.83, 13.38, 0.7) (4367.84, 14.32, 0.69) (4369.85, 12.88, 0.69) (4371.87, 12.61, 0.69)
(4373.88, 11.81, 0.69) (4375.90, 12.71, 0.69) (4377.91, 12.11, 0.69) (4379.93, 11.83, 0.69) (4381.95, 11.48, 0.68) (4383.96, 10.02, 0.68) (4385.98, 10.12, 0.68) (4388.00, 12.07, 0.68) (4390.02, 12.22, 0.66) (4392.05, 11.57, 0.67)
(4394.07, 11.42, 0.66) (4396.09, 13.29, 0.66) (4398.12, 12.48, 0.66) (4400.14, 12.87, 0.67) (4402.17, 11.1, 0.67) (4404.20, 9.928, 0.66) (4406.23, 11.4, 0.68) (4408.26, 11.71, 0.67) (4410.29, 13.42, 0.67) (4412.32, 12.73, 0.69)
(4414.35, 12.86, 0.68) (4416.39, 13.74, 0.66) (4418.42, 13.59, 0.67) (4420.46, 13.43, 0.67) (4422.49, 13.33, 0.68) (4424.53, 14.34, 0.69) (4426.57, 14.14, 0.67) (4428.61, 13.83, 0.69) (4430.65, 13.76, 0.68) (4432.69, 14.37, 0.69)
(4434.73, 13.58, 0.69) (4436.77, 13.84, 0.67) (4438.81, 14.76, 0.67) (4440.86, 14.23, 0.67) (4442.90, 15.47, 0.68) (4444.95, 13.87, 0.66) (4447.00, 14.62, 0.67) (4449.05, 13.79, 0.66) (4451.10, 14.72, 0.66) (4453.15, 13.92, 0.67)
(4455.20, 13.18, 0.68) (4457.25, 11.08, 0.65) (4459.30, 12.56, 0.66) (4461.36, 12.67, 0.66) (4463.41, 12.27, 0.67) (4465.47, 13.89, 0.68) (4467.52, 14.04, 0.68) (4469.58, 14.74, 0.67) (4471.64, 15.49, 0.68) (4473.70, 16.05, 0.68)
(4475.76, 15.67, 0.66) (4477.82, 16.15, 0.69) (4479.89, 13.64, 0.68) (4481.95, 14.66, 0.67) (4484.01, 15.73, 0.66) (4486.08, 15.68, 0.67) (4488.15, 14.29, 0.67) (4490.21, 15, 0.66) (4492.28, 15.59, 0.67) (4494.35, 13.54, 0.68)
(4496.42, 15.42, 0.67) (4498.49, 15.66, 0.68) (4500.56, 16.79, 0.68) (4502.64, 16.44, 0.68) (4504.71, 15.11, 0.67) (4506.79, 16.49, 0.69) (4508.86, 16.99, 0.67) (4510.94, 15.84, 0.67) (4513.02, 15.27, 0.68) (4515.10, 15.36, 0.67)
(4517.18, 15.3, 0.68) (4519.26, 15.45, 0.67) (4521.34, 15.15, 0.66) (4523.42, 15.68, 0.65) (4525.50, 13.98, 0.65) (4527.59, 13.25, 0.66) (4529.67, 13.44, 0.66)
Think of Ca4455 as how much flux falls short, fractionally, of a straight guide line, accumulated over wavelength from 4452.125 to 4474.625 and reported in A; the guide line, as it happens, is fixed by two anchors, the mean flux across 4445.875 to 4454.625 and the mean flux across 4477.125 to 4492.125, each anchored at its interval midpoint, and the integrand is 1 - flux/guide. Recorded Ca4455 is 1.4 A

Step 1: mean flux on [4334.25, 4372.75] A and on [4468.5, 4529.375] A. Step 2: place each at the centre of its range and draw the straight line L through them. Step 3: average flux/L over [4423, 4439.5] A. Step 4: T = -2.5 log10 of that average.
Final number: 0.00 mag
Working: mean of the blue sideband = 12.7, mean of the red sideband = 15.3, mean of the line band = 14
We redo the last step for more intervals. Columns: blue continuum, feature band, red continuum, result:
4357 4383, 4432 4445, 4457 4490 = -0.041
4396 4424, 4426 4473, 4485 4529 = -0.016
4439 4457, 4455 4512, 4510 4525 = -0.004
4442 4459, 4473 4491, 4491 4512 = -0.014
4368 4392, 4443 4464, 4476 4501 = 0.056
